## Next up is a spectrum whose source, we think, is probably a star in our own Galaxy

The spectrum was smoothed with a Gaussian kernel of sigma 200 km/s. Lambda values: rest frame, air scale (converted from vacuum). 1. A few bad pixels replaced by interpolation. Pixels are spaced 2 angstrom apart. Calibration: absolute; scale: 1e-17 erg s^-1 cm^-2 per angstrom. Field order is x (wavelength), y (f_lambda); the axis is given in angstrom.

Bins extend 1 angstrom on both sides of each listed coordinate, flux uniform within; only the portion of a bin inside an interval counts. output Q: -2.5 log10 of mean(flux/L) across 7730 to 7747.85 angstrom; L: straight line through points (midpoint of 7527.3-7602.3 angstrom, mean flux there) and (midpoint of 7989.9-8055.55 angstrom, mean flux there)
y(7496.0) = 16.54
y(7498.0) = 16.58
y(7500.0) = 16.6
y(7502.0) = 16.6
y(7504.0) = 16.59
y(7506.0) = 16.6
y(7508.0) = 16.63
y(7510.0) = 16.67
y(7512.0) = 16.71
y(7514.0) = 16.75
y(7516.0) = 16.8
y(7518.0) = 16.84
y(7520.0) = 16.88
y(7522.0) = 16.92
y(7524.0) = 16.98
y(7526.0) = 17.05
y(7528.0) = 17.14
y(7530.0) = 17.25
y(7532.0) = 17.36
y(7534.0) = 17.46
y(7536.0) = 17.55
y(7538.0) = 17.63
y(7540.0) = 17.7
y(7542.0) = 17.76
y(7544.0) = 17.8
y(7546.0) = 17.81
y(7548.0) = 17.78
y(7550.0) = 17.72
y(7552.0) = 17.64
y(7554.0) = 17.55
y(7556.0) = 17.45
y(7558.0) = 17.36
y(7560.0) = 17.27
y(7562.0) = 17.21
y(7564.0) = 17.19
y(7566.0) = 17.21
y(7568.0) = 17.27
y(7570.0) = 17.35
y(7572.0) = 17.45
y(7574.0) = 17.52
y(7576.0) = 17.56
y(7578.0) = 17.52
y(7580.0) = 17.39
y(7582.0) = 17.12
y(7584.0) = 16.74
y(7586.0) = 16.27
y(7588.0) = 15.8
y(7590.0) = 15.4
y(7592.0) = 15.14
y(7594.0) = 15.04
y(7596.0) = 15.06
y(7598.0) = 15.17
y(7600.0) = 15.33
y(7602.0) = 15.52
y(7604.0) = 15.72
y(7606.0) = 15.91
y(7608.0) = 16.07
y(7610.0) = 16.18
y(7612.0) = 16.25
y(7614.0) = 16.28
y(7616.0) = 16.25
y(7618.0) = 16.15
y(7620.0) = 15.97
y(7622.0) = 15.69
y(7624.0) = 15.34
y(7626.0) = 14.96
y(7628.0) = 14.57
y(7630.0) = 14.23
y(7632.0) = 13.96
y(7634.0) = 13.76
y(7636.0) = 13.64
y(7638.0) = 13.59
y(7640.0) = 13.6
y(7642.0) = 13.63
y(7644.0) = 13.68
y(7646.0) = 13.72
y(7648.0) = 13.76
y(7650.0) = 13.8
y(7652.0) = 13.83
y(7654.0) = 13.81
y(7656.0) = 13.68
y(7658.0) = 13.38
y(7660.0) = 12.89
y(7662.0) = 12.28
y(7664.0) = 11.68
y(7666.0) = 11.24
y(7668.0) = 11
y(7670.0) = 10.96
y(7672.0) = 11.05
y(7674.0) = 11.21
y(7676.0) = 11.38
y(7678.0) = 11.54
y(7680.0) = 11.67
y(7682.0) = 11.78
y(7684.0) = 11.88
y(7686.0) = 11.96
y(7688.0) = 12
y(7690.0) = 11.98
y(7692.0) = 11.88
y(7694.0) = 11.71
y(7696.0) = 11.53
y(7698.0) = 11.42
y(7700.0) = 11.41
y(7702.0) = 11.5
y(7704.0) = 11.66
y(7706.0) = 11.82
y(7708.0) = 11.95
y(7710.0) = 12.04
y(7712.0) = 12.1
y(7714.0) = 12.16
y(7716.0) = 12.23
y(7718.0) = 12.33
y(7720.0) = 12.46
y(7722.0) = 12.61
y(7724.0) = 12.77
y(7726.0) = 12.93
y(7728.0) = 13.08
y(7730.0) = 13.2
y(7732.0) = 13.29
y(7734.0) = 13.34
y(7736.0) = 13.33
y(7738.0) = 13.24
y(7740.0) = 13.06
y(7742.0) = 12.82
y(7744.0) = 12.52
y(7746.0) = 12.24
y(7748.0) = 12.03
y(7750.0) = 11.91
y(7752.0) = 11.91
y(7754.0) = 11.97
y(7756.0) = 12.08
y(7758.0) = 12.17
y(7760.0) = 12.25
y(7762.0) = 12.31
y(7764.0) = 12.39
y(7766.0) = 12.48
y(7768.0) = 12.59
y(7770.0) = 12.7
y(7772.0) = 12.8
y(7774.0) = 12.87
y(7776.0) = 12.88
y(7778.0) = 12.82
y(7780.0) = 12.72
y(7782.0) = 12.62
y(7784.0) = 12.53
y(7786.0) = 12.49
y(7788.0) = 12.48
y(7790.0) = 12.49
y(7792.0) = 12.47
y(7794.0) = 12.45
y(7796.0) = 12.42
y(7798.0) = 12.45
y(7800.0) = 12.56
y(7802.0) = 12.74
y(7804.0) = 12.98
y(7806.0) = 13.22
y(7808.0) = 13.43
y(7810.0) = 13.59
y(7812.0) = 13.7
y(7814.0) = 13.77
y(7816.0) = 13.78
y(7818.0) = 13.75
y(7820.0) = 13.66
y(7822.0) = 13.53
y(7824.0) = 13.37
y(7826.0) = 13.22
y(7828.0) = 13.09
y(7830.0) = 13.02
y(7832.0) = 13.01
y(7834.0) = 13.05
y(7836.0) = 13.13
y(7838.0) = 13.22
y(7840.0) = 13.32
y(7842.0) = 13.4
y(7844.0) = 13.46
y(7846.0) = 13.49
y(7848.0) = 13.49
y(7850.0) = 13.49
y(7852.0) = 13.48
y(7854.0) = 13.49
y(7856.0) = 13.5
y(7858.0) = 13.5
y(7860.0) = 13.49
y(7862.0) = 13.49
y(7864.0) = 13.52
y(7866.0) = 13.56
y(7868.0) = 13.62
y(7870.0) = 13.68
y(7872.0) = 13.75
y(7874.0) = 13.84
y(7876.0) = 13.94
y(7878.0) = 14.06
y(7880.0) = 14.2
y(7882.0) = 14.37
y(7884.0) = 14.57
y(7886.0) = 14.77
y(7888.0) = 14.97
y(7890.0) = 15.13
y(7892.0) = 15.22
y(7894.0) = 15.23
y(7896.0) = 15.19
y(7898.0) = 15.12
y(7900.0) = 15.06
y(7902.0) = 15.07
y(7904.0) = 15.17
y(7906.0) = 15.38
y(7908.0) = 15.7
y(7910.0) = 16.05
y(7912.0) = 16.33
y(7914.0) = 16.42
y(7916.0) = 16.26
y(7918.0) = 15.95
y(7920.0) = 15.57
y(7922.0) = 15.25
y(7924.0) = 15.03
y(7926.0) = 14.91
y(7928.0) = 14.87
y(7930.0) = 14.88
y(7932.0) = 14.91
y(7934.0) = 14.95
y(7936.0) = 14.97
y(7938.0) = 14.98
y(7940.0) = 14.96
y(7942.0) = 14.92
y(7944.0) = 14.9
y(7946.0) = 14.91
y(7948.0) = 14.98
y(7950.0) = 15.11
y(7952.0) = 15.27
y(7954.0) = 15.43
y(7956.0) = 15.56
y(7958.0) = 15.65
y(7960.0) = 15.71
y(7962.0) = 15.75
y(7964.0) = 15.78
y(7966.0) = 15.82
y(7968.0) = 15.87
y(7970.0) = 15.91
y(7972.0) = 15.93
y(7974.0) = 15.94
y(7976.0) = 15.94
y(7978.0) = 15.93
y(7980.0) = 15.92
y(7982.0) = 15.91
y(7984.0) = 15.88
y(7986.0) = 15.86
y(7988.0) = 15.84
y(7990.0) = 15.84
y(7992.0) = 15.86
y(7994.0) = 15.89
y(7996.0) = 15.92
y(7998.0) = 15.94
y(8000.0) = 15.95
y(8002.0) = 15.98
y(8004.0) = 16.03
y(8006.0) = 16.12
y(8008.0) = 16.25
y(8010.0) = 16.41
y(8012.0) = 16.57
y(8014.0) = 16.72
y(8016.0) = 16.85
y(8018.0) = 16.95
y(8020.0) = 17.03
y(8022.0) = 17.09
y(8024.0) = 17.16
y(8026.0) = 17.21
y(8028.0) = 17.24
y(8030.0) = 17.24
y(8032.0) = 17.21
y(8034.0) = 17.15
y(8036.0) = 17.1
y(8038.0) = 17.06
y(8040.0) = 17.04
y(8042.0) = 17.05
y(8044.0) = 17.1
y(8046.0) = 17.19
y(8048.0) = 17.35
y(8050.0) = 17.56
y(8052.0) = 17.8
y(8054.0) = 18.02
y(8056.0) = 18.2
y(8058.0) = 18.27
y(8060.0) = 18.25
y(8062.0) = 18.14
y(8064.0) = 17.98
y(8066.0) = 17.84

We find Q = 0.29 mag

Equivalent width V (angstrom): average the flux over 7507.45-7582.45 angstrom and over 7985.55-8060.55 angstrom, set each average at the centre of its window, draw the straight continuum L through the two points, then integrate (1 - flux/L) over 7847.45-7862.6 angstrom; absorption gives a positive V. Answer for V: 3.1 angstrom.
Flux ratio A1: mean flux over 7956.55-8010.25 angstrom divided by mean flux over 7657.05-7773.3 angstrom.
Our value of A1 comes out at 1.31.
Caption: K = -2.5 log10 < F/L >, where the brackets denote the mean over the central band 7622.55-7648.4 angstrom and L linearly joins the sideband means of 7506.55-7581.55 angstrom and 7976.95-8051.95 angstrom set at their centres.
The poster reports 0.22 mag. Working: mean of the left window 17.3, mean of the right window 16.6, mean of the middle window 14.1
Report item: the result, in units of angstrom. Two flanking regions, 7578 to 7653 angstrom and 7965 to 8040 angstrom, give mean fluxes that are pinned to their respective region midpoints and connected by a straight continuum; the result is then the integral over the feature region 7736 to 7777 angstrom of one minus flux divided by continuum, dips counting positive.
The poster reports 8.2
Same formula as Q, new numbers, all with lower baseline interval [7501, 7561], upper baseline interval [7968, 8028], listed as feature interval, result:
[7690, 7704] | 0.405 mag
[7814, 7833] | 0.233 mag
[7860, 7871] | 0.214 mag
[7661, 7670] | 0.421 mag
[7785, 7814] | 0.281 mag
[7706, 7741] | 0.306 mag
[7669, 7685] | 0.425 mag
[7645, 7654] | 0.226 mag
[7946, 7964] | 0.062 mag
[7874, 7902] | 0.121 mag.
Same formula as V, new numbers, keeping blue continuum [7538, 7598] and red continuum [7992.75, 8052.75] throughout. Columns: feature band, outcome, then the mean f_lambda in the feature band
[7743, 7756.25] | 3.8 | 12.1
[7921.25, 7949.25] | 3.1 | 15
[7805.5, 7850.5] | 9.3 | 13.4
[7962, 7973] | 0.6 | 15.9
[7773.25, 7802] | 7.3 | 12.6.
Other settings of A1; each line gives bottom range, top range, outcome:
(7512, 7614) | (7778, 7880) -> 0.79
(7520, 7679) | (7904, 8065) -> 1.05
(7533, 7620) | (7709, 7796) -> 0.75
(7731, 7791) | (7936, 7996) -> 1.24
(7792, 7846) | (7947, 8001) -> 1.19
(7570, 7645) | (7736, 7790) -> 0.80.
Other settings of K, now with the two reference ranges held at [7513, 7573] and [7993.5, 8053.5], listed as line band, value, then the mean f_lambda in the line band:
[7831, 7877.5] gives 0.25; 13.5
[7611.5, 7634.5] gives 0.13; 15.3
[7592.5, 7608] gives 0.12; 15.4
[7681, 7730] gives 0.38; 12.1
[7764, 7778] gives 0.32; 12.7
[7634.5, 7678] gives 0.33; 12.7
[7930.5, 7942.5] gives 0.13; 14.9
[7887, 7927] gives 0.10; 15.5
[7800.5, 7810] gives 0.29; 13.1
